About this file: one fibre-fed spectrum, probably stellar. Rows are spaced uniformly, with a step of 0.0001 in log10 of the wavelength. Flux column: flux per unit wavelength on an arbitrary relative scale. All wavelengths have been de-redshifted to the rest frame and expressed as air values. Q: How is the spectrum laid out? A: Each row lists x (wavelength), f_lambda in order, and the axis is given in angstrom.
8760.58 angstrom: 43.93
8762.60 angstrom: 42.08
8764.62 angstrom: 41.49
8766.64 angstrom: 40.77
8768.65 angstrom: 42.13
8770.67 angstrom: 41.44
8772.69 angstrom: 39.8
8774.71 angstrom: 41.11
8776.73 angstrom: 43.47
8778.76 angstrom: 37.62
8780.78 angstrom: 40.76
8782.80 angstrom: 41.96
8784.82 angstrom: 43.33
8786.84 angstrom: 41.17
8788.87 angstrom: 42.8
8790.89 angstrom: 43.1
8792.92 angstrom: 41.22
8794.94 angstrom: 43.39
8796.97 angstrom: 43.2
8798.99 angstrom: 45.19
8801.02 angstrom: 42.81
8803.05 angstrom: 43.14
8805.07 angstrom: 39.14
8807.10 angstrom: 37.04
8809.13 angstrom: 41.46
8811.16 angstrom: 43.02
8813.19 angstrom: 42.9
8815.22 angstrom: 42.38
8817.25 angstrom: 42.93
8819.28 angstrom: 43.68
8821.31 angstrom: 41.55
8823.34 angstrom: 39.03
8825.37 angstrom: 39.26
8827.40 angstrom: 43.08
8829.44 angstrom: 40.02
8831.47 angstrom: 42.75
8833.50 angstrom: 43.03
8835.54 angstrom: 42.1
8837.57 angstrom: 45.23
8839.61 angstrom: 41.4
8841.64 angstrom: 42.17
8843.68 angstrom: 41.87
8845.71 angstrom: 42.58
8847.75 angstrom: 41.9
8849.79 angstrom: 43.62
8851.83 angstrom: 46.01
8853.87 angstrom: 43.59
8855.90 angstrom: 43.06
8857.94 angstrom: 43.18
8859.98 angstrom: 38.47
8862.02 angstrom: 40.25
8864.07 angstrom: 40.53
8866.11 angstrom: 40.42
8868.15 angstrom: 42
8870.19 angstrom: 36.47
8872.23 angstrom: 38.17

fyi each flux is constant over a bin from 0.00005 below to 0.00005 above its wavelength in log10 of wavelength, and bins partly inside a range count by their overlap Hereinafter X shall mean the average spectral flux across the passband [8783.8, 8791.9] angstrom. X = 42.6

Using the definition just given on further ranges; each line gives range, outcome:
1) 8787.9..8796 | 42.6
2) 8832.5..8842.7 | 42.8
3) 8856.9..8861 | 40.8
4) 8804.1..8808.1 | 38.1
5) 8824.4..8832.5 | 41.3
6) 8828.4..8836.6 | 42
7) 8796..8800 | 44.3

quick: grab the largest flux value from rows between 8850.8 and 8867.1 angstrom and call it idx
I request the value 46.01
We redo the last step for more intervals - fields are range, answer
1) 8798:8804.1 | 45.19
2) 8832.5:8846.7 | 45.23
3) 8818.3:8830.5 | 43.68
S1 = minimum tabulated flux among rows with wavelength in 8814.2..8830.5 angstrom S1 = 39.03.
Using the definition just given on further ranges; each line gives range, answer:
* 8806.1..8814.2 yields 37.04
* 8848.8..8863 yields 38.47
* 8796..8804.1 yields 42.81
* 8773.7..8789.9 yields 37.62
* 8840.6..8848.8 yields 41.87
